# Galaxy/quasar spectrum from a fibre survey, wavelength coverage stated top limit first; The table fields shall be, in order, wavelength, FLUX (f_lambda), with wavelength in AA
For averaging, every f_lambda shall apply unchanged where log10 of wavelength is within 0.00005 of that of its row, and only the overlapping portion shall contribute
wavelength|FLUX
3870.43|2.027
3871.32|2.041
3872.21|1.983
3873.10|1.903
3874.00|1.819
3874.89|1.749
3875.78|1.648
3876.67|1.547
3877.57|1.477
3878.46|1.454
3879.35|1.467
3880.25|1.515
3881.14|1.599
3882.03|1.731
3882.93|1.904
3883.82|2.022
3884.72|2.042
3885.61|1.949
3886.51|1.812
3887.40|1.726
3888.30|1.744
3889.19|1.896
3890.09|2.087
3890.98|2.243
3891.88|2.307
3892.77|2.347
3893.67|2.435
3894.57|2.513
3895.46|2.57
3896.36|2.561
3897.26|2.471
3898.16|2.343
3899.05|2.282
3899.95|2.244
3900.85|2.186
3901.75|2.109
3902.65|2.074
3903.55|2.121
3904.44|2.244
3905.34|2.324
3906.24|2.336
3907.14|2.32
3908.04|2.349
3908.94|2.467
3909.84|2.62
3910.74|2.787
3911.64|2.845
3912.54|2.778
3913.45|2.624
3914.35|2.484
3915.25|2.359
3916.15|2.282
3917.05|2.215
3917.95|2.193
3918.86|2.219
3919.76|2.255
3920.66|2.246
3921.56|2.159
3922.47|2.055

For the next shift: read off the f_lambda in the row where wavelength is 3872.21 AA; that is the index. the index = 1.983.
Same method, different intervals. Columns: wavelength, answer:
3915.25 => 2.359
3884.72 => 2.042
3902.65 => 2.074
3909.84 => 2.62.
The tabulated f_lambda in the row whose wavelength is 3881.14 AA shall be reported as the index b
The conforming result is 1.599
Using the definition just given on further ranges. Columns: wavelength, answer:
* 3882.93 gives 1.904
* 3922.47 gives 2.055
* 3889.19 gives 1.896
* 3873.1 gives 1.903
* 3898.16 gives 2.343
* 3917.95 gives 2.193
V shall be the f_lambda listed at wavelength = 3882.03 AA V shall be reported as 1.731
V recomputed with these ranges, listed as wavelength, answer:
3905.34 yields 2.324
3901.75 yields 2.109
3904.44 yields 2.244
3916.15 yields 2.282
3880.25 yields 1.515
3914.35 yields 2.484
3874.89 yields 1.749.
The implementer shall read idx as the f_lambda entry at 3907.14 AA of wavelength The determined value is 2.32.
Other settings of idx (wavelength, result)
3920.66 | 2.246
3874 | 1.819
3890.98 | 2.243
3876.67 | 1.547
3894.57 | 2.513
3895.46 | 2.57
